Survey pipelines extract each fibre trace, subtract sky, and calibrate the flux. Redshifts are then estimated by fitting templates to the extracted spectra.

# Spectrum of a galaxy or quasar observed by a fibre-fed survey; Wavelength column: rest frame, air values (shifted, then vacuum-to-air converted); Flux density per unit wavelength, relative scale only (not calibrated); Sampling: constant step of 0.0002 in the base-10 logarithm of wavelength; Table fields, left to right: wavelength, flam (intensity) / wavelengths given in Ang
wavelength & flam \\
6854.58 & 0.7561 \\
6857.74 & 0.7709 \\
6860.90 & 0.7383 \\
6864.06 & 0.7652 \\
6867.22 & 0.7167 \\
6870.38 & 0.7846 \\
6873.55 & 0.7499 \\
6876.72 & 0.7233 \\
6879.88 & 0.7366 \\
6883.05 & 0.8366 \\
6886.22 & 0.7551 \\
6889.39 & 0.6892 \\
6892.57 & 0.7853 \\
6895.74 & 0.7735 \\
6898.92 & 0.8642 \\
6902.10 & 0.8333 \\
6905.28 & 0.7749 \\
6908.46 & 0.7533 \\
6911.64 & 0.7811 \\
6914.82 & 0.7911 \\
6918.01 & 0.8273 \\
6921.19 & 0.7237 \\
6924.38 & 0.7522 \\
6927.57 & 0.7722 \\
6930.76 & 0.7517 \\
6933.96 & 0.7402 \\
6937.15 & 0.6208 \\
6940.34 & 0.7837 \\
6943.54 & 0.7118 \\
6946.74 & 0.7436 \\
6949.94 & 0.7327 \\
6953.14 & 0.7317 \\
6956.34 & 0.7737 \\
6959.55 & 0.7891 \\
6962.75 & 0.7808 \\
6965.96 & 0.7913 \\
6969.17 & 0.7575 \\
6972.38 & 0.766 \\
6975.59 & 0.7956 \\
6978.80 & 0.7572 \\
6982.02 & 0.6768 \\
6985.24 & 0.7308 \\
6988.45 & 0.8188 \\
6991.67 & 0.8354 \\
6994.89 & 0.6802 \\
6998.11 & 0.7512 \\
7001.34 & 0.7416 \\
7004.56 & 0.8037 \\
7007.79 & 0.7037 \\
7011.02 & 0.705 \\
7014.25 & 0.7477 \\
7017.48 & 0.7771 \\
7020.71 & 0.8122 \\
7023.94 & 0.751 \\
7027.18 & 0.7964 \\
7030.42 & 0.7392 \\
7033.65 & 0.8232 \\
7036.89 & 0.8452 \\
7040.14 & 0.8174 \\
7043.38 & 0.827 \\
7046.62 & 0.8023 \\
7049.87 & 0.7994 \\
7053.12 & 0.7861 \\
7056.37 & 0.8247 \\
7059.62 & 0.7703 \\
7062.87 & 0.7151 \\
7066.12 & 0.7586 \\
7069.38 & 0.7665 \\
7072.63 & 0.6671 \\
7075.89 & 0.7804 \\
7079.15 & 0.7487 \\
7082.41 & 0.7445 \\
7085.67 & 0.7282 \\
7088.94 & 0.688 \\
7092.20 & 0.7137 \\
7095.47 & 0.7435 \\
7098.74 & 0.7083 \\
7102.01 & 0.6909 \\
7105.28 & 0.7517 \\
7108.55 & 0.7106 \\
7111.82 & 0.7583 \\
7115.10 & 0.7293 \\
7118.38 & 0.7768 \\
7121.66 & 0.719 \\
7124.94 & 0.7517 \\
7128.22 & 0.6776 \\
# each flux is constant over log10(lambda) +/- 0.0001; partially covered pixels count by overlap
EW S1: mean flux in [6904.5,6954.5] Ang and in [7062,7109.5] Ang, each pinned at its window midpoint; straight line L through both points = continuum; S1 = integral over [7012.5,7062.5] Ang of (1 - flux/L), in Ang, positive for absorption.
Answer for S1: -3.9 Ang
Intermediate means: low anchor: 0.749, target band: 0.792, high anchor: 0.728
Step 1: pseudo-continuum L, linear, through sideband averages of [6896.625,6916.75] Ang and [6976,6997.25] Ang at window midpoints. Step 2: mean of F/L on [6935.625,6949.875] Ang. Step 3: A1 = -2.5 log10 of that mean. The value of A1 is 0.09 mag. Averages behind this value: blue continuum 0.799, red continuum 0.753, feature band 0.717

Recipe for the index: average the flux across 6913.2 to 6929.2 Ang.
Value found 0.773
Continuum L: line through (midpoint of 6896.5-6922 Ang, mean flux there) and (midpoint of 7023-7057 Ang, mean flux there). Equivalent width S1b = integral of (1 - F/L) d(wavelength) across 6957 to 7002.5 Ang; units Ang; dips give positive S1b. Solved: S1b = 2.0 Ang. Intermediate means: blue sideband 0.795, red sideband 0.801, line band 0.763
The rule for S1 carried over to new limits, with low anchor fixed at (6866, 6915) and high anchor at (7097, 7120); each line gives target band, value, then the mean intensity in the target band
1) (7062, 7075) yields 0.16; 0.731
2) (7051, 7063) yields -0.66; 0.782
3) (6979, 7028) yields -0.24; 0.755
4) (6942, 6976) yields -0.04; 0.76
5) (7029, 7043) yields -1.20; 0.809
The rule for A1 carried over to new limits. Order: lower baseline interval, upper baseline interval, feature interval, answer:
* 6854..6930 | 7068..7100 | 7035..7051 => -0.11 mag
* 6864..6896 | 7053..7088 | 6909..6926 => -0.03 mag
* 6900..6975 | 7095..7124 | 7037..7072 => -0.06 mag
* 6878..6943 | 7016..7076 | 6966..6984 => 0.03 mag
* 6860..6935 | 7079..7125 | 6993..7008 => 0.01 mag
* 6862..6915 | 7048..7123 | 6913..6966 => 0.01 mag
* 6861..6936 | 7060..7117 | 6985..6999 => -0.03 mag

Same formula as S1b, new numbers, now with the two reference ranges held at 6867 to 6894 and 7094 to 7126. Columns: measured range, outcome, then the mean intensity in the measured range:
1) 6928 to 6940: 0.5 Ang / 0.719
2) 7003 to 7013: 0.1 Ang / 0.737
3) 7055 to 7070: -0.6 Ang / 0.766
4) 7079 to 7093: 0.2 Ang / 0.723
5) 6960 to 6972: -0.5 Ang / 0.777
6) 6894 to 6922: -1.5 Ang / 0.793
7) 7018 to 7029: -0.6 Ang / 0.785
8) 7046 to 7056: -0.8 Ang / 0.798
